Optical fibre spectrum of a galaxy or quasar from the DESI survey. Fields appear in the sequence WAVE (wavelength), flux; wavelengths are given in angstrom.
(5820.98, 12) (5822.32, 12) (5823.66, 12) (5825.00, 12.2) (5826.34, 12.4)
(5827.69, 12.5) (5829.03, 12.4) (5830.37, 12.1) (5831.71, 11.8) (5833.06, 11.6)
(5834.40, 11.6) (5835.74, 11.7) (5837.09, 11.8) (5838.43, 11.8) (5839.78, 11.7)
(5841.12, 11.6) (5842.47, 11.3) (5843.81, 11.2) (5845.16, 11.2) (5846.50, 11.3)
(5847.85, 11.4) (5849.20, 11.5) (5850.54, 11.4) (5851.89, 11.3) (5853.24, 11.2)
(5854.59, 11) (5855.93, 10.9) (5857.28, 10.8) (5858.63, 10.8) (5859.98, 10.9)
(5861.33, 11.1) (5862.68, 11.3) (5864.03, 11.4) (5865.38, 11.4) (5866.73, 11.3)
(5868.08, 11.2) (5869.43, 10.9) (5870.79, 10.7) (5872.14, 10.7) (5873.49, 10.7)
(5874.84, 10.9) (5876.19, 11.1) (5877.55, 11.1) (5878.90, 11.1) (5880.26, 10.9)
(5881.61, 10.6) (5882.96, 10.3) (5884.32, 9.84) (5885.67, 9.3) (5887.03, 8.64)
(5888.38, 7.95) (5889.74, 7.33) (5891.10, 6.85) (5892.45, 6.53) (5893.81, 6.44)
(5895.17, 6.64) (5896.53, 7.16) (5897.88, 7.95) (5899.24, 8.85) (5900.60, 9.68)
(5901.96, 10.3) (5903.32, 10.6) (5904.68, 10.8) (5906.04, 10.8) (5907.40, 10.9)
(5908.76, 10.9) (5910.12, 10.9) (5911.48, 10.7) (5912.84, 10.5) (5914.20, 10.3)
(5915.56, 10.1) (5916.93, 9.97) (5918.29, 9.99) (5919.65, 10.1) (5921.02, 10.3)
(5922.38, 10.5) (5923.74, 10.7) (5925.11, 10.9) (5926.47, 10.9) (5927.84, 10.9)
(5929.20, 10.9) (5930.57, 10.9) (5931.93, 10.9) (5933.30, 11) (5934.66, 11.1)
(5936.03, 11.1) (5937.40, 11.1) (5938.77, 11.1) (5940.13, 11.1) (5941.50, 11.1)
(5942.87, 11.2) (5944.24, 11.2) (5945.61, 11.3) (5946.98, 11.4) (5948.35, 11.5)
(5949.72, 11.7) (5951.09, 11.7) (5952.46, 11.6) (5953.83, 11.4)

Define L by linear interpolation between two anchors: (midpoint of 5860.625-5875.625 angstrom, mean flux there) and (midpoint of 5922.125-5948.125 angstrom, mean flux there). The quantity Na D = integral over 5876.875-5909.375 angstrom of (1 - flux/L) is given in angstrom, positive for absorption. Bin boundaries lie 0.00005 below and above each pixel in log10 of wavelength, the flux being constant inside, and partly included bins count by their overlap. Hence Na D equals 5.4 angstrom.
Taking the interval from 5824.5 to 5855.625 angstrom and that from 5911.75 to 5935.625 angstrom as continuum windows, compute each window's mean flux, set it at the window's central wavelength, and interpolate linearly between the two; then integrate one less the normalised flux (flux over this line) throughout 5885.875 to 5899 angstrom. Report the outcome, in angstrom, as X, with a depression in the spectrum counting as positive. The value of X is 4.28 angstrom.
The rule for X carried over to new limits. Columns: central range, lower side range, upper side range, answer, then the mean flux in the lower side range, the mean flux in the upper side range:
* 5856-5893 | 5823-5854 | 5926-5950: 4.1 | 11.7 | 11.1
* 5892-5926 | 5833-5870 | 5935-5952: 4.7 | 11.3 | 11.3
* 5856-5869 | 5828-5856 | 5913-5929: 0.2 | 11.5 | 10.4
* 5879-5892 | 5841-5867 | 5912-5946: 2.2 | 11.2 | 10.8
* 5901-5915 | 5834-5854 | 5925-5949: 0.7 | 11.5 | 11.1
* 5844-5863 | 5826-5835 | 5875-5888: 0.2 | 12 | 10.3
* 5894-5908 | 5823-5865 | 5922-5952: 2.5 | 11.5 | 11.1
